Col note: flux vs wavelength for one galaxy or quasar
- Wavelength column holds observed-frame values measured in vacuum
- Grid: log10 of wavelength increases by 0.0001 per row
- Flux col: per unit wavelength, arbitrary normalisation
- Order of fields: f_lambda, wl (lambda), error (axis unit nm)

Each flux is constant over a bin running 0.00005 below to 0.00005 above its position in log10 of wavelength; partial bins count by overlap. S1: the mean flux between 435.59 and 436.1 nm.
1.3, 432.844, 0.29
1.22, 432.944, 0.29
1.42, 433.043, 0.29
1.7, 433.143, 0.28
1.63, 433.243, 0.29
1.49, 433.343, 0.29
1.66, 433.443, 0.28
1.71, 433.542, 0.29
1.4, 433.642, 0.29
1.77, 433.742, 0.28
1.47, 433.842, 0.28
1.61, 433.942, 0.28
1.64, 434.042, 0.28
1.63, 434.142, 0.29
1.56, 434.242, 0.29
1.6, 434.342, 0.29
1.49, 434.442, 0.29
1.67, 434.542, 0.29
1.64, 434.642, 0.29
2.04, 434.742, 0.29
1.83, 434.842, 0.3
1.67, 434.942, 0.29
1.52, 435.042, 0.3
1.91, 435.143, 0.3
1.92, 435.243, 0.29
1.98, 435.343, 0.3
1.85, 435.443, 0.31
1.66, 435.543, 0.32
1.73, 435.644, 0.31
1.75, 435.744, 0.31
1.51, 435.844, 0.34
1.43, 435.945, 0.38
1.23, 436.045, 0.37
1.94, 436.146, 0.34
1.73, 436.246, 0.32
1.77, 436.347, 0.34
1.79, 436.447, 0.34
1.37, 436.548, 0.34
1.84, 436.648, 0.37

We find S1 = 1.53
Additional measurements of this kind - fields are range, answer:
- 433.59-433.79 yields 1.58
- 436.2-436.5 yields 1.76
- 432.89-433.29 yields 1.49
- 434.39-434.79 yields 1.71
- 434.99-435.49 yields 1.84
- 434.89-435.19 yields 1.7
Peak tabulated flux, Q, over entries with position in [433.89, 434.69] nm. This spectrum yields 1.67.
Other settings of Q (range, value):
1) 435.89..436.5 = 1.94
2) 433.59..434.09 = 1.77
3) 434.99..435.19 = 1.91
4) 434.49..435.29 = 2.04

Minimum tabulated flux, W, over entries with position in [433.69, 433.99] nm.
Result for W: 1.47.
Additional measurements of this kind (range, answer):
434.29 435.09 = 1.49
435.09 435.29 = 1.91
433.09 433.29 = 1.63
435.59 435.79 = 1.73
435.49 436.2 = 1.23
